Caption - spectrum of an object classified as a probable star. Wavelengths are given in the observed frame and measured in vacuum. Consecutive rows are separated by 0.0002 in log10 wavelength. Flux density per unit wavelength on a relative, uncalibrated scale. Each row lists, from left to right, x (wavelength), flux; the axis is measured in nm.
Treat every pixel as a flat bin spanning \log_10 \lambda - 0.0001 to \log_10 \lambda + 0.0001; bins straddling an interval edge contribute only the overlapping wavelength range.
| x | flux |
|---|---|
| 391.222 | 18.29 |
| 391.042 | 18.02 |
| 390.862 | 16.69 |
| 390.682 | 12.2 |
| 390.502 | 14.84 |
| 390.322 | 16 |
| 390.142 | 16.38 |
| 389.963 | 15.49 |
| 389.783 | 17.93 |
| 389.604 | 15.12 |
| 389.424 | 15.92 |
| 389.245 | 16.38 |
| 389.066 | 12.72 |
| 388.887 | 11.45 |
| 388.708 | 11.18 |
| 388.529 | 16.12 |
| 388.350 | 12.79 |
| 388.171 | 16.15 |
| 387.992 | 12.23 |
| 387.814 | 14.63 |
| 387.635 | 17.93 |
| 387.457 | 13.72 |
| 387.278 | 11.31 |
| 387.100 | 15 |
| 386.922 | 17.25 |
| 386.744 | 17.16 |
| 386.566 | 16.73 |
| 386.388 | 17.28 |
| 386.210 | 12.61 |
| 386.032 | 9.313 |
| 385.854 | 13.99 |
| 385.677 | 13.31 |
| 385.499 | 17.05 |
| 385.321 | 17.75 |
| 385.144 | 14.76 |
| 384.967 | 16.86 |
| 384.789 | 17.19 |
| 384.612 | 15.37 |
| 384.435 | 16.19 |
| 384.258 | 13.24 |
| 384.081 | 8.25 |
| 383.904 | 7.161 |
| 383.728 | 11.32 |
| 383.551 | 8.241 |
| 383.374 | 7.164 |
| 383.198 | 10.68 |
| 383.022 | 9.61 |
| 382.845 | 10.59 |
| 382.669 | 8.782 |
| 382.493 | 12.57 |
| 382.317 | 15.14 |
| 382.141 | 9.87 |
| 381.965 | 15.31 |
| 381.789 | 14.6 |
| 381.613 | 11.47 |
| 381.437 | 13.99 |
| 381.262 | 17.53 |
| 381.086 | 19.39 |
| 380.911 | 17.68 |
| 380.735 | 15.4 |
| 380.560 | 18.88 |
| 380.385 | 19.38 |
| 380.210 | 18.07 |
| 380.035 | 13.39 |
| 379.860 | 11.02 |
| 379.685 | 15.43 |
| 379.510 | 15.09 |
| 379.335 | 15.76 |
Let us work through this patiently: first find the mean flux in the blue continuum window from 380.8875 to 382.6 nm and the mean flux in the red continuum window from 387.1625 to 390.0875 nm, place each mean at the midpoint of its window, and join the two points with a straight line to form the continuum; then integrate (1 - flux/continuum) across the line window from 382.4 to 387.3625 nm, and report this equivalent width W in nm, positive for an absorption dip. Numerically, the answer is 0.485 nm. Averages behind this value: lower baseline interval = 14.6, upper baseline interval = 14.5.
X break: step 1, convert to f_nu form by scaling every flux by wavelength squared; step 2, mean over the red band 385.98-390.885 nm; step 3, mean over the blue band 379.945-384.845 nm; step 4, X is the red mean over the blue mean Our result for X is 1.14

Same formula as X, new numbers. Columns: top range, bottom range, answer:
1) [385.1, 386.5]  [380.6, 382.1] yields 0.95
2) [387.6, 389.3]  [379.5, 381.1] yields 0.90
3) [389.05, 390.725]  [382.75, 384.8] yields 1.45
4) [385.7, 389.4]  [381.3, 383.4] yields 1.23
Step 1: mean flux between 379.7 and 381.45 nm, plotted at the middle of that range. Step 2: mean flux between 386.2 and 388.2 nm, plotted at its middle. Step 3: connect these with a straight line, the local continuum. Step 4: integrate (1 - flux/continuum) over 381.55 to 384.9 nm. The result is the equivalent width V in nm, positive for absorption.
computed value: 0.89 nm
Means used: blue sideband 16.5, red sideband 15.2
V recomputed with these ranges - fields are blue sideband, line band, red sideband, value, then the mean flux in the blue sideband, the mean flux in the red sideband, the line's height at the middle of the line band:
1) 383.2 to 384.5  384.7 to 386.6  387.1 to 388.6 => -0.496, 10.2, 14.4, 12.1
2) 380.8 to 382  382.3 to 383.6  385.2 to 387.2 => 0.452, 15.7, 15.2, 15.5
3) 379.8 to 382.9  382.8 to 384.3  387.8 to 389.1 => 0.508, 14.7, 13.4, 14.3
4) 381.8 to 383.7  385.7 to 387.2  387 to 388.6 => -0.143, 11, 14.4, 13.5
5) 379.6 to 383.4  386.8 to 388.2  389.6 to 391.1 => 0.044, 14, 15.8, 15.3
